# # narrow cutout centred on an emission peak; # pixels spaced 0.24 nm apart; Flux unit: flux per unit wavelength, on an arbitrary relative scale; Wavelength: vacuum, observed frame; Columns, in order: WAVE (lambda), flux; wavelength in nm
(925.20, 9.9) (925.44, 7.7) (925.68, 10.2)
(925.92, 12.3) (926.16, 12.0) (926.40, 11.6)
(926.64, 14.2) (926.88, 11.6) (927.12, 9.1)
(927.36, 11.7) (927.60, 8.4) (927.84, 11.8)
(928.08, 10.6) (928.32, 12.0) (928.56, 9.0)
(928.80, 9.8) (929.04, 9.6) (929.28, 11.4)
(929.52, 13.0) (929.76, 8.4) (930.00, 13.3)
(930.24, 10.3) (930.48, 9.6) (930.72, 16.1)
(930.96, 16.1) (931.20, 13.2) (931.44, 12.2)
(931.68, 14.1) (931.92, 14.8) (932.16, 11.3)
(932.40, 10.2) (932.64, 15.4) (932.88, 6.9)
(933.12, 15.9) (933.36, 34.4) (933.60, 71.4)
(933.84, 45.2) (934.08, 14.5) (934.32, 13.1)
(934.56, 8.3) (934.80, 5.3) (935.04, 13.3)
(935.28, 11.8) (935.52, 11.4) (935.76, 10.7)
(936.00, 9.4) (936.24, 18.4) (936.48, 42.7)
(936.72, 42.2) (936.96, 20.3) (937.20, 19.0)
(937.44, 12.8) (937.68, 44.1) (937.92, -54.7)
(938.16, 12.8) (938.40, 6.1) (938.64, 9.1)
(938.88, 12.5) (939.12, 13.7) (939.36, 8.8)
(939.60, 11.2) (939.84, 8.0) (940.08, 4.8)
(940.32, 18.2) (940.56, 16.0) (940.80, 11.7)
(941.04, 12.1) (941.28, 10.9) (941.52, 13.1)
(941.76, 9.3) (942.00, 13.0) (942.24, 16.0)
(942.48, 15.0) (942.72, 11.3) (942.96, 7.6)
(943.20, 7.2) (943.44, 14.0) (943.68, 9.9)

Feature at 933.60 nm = Halpha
